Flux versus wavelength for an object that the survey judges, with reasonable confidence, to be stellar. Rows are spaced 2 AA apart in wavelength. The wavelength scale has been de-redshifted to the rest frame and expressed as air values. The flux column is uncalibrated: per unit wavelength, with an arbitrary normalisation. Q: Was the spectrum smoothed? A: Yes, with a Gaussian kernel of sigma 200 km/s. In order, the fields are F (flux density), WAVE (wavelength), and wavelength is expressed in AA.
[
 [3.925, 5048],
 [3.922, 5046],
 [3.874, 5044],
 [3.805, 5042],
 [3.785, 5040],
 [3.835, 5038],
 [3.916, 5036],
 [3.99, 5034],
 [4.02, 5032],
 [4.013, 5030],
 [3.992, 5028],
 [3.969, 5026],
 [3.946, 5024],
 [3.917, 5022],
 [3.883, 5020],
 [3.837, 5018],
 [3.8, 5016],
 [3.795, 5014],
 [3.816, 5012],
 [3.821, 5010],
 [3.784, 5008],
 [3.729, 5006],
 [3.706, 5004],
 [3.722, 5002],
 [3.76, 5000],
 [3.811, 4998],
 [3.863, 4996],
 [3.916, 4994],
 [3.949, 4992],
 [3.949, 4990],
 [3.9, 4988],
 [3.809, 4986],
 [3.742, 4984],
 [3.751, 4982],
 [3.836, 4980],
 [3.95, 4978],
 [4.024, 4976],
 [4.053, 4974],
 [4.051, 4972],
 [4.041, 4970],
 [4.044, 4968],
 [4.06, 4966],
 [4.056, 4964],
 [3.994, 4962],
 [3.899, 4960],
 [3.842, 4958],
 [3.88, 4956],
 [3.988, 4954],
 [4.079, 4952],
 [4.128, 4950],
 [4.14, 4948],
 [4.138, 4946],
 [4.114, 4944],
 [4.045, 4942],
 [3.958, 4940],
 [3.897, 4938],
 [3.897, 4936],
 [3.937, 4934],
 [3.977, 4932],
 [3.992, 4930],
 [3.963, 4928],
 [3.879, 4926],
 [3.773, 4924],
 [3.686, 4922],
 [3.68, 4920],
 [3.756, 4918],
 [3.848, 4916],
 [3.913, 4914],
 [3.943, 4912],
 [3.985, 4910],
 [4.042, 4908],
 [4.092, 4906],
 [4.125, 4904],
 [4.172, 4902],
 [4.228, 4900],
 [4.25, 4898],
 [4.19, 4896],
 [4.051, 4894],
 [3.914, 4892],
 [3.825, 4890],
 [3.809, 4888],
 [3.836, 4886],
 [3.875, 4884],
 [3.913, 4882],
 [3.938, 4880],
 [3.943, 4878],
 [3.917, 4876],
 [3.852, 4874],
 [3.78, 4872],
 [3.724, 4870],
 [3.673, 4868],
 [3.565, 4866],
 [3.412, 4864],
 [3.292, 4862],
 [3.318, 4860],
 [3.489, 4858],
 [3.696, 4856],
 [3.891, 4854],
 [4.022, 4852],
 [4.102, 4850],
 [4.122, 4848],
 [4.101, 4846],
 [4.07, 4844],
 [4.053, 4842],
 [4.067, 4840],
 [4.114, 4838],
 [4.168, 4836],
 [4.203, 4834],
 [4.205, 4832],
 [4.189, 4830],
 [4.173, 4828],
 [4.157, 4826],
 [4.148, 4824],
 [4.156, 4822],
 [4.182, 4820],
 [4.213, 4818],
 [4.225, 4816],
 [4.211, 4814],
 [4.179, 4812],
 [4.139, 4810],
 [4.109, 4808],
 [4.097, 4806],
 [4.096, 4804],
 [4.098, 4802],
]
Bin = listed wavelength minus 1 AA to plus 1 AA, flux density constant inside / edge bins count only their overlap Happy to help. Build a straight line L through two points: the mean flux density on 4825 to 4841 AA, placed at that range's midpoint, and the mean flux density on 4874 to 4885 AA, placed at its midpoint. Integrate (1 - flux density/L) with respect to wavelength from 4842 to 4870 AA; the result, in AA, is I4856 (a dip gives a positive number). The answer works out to 1.9 AA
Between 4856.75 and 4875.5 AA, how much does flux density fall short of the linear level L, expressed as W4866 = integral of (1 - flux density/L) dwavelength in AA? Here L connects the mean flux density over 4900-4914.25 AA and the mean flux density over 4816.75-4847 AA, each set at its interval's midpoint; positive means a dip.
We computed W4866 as 2.4 AA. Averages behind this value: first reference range 4.15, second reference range 4.06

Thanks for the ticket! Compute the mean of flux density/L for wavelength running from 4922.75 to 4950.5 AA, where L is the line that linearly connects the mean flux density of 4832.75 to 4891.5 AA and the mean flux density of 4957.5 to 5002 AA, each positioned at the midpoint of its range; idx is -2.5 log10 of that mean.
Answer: -0.024 mag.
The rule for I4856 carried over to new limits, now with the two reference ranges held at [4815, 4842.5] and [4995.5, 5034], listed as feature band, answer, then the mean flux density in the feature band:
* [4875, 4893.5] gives 0.8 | 3.89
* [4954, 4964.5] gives 0.0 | 3.93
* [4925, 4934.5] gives 0.1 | 3.95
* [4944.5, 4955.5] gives -0.3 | 4.09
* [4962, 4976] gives -0.4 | 4.04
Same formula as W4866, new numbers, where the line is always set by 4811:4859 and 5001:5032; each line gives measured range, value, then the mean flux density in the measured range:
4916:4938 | 0.63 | 3.86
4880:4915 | 0.00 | 4.01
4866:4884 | 0.93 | 3.83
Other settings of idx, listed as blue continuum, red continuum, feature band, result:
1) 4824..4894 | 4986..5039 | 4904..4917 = -0.03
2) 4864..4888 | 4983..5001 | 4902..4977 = -0.04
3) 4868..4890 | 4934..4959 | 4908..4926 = 0.03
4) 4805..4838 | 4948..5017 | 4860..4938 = 0.04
